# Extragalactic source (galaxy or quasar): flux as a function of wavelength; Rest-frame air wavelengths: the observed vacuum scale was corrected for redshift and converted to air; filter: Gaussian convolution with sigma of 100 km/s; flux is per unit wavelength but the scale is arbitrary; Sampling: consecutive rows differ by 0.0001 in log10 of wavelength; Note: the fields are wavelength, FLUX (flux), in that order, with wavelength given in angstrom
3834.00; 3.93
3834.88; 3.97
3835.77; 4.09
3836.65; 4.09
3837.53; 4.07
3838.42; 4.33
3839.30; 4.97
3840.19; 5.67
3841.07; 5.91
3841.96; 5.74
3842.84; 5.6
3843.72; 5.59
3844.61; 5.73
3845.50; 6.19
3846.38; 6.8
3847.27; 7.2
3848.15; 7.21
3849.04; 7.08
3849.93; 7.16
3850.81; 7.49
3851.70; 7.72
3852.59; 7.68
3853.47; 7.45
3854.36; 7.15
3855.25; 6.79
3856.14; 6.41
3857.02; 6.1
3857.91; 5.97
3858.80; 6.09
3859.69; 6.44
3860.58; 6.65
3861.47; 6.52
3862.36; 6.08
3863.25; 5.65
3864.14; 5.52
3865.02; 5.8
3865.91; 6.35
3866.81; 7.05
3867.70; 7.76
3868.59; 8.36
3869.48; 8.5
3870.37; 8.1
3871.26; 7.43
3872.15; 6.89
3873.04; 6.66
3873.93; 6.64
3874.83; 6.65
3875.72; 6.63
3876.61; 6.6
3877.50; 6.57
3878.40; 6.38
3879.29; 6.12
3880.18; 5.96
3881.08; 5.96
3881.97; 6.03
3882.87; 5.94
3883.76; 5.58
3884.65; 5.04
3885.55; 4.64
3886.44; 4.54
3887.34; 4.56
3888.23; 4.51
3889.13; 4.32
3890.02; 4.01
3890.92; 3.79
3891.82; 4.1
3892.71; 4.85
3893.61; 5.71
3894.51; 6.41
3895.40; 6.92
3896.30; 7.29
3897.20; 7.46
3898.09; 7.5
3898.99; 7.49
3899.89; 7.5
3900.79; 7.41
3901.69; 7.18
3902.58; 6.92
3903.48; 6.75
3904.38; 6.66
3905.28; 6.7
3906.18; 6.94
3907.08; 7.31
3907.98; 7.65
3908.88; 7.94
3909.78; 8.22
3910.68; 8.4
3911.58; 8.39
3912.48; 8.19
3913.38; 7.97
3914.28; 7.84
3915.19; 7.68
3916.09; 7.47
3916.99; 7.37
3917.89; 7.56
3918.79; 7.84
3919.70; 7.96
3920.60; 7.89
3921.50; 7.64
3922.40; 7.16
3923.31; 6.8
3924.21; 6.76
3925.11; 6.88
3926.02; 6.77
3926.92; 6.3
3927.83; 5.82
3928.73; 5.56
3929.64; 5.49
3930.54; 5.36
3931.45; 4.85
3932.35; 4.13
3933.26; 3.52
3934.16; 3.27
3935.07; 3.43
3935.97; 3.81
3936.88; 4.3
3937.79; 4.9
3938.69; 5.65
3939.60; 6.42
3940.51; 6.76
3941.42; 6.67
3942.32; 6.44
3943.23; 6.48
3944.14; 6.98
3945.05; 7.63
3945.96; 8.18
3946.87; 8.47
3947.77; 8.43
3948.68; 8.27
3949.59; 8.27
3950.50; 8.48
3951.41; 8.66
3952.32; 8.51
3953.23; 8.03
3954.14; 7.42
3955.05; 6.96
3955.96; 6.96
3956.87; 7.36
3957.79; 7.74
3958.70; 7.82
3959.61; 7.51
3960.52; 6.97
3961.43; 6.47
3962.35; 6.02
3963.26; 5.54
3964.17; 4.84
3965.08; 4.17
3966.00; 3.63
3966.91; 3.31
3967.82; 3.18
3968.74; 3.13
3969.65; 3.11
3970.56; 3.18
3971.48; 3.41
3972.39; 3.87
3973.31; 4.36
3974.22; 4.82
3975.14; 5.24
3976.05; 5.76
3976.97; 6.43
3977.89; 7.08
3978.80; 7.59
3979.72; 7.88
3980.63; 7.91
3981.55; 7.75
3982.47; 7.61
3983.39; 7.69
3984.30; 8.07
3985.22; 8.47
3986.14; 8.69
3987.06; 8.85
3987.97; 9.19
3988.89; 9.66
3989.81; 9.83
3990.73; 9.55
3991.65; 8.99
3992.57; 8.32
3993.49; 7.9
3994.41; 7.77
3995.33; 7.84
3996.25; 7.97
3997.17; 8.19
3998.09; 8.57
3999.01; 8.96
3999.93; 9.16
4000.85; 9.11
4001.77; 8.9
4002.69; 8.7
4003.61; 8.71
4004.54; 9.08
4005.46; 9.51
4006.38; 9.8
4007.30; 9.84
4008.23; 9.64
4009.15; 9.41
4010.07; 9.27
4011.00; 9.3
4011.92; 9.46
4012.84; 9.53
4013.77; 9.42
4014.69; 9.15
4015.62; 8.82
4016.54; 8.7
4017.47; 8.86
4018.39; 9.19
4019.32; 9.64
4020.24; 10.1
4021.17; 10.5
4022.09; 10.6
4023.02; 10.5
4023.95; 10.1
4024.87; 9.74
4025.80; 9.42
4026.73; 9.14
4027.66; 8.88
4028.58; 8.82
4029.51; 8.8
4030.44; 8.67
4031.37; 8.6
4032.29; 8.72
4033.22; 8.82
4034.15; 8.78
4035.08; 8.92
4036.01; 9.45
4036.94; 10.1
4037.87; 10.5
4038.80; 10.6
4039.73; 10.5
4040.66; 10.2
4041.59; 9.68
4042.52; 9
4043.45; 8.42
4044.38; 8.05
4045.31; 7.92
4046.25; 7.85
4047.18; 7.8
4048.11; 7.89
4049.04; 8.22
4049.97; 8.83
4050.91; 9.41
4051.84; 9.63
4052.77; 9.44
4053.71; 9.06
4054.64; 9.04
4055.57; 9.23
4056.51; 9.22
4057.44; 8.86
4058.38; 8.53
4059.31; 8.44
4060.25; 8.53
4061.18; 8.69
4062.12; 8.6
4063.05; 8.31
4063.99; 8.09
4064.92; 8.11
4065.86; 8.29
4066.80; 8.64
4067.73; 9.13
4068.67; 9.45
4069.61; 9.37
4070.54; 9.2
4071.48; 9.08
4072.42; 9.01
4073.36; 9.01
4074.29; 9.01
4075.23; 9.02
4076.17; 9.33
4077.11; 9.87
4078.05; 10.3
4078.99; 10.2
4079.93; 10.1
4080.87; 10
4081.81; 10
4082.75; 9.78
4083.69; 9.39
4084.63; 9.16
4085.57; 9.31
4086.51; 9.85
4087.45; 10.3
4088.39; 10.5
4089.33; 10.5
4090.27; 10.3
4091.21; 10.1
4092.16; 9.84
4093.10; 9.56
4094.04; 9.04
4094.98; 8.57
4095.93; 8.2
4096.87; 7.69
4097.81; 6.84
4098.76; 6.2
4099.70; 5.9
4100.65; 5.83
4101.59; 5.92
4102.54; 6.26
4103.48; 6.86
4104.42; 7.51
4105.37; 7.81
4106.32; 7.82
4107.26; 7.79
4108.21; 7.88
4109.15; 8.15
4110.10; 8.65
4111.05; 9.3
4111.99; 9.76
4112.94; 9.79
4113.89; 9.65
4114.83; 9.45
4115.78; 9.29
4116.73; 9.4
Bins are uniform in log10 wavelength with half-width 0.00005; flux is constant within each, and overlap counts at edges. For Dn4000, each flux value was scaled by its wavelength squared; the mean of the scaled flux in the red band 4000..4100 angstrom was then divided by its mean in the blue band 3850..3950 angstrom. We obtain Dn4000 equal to 1.5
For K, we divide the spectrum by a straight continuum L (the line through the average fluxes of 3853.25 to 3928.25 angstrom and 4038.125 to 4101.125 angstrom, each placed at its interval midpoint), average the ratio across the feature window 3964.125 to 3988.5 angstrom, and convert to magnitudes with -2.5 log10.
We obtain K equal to 0.30 mag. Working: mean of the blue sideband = 6.66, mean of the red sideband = 8.99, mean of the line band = 5.93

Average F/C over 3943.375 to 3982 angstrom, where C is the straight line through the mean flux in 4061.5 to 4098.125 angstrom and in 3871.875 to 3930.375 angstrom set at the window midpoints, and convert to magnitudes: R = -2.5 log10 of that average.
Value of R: 0.176 mag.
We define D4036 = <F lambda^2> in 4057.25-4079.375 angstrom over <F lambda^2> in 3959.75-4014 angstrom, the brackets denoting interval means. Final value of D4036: 1.3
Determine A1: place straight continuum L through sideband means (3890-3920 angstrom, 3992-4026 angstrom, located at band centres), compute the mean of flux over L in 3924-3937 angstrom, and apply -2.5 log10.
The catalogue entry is 0.436 mag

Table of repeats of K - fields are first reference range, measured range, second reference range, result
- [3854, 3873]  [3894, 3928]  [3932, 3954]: -0.12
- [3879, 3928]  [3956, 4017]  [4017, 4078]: 0.09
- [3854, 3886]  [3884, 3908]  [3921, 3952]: 0.06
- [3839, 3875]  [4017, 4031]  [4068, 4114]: -0.16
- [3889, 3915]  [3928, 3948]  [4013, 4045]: 0.31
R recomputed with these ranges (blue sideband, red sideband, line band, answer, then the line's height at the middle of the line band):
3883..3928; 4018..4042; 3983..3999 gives 0.01 mag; 8.67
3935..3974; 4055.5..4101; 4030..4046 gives -0.15 mag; 8.05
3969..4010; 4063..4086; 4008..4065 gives -0.07 mag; 8.6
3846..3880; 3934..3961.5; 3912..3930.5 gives -0.03 mag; 6.89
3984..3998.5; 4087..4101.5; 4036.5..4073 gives -0.05 mag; 8.58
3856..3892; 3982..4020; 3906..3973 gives 0.16 mag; 7.54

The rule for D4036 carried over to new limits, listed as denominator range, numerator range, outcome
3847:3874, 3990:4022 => 1.42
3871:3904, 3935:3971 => 1.07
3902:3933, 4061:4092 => 1.45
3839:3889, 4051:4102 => 1.56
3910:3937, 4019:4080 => 1.51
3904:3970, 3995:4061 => 1.46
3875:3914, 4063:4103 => 1.53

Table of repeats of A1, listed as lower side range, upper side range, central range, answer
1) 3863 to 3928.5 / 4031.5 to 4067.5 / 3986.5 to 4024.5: -0.11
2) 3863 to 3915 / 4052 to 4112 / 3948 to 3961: -0.07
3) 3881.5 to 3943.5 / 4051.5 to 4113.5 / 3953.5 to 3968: 0.15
